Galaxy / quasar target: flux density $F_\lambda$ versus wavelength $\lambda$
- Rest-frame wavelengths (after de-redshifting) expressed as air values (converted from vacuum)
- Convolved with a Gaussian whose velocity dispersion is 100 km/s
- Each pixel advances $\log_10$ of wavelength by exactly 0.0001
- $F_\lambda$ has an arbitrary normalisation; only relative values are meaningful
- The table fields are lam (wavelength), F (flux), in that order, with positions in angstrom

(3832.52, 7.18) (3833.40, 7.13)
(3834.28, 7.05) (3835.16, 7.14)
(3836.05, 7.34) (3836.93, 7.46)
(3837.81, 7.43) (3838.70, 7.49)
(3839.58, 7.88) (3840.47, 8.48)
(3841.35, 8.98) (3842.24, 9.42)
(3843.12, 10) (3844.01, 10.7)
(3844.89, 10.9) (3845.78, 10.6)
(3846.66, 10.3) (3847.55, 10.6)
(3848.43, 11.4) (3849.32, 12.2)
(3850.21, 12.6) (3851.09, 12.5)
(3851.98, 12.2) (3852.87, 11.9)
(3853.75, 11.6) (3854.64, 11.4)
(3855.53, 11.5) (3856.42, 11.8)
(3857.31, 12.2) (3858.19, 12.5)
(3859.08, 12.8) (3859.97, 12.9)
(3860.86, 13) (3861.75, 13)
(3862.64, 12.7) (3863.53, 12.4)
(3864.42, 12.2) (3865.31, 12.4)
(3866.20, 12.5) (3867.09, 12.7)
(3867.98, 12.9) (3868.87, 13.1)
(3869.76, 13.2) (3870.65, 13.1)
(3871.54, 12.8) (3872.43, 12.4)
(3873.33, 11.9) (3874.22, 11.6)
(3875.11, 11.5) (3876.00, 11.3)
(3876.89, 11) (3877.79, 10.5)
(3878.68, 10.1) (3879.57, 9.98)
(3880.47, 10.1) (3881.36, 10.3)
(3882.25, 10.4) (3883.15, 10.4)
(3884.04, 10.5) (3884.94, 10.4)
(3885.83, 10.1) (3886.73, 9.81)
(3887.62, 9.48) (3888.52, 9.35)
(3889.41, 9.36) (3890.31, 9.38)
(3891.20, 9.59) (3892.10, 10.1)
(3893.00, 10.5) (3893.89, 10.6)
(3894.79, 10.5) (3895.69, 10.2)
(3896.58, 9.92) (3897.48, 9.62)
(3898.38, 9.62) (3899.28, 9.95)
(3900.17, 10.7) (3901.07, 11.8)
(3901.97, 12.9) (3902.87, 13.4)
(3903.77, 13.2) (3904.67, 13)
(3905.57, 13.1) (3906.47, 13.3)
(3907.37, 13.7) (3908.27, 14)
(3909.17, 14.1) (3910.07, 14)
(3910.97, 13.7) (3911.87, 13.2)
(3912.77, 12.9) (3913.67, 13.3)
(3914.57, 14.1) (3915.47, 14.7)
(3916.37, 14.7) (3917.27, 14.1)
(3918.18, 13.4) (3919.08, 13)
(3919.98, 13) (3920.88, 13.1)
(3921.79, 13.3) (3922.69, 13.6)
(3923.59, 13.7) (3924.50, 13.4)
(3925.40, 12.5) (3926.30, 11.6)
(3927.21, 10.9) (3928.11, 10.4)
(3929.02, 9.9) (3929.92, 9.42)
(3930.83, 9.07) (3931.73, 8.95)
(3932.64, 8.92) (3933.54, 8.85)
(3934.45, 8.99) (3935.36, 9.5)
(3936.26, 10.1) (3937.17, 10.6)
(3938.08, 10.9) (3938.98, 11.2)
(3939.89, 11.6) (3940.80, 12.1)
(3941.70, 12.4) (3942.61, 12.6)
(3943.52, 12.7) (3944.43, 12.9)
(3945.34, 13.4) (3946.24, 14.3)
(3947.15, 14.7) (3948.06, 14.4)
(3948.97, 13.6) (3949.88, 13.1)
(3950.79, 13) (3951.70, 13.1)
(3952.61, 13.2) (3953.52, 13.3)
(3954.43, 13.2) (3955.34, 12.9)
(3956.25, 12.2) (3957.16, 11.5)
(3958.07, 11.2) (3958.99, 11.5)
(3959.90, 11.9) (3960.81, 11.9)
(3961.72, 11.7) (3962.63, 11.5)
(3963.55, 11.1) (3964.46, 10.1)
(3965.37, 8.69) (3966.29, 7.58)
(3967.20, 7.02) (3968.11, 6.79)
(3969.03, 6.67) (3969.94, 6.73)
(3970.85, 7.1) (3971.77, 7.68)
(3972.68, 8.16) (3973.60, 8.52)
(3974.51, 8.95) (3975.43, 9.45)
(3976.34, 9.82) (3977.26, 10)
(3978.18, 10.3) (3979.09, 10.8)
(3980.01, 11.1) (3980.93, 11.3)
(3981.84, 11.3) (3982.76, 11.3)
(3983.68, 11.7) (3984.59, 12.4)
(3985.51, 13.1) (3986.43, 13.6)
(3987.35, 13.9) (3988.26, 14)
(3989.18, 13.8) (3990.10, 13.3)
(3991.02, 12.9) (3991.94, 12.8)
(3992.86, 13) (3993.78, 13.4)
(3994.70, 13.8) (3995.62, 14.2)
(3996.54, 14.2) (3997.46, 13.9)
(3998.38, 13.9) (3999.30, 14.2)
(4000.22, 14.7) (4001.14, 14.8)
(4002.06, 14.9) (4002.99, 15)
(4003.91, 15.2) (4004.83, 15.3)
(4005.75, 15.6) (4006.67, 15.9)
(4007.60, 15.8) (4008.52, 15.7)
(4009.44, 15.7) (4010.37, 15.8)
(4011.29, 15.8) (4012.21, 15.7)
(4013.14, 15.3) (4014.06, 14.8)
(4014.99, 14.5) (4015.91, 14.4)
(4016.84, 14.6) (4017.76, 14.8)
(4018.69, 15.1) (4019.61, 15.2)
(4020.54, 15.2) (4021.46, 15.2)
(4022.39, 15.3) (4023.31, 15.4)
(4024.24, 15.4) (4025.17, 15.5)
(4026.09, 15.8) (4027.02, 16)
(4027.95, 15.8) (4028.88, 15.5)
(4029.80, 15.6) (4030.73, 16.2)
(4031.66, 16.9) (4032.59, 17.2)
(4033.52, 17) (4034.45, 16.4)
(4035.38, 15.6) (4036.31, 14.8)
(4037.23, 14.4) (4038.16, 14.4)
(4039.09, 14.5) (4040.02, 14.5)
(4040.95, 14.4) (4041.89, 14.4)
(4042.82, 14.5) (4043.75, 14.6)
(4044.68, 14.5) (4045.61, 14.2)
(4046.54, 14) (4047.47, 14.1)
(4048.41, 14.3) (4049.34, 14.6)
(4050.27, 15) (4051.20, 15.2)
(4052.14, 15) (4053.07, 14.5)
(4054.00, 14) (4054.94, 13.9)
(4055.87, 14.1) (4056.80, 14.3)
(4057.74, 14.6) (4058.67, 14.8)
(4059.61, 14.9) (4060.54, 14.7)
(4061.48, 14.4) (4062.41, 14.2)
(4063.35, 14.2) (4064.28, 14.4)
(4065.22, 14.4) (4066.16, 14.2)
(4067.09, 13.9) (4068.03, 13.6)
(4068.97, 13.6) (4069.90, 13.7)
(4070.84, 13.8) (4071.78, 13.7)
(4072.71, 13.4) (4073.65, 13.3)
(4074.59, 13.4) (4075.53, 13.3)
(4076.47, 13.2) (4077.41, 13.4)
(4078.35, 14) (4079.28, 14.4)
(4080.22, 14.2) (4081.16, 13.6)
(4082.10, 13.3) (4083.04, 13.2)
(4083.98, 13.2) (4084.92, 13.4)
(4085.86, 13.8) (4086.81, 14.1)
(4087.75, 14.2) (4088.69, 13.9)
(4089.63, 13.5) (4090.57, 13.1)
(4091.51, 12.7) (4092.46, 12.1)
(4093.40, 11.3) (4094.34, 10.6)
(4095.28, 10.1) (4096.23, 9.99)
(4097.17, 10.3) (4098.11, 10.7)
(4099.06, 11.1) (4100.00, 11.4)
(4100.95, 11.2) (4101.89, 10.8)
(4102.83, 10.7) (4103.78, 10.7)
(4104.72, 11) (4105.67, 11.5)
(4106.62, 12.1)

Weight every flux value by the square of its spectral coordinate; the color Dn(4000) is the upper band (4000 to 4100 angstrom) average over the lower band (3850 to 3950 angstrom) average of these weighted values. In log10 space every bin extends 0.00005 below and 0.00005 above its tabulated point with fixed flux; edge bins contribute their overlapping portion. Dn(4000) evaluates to 1.30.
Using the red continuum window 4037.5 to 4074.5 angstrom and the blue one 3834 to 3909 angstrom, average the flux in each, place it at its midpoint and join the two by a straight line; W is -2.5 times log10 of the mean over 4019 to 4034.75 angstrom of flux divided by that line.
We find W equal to -0.15 mag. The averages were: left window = 11.1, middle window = 15.8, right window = 14.3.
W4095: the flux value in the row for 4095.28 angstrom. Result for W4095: 10.1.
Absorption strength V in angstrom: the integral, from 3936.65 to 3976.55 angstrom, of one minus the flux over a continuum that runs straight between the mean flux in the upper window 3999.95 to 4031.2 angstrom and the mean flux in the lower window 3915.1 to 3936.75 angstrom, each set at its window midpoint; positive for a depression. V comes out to 5.4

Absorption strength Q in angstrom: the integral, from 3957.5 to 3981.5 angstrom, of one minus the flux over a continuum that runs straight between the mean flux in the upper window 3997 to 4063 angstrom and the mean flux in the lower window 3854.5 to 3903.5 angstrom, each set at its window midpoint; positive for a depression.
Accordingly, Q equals 7.1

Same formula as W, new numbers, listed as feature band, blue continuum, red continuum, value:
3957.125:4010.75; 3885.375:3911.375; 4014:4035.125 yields 0.19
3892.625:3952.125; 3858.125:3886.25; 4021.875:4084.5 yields 0.03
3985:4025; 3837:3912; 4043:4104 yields -0.16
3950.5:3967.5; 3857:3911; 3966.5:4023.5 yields 0.09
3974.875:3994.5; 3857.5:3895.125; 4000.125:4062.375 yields 0.16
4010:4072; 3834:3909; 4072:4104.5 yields -0.21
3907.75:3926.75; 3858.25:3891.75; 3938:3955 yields -0.10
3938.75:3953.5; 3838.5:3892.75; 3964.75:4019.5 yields -0.09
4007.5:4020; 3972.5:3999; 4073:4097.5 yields -0.23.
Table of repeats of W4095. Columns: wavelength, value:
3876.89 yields 11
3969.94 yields 6.73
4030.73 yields 16.2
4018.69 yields 15.1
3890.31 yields 9.38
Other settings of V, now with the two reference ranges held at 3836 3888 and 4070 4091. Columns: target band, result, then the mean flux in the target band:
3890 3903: 1.12 angstrom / 10.5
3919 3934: 0.64 angstrom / 11.3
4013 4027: -2.38 angstrom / 15.1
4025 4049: -3.80 angstrom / 15.2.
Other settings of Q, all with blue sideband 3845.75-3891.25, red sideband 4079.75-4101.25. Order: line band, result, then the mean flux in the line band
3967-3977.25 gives 3.36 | 8.01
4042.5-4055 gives -2.30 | 14.5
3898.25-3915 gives -1.80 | 12.9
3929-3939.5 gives 1.84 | 9.7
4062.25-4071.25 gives -1.24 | 14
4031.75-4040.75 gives -2.43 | 15.5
